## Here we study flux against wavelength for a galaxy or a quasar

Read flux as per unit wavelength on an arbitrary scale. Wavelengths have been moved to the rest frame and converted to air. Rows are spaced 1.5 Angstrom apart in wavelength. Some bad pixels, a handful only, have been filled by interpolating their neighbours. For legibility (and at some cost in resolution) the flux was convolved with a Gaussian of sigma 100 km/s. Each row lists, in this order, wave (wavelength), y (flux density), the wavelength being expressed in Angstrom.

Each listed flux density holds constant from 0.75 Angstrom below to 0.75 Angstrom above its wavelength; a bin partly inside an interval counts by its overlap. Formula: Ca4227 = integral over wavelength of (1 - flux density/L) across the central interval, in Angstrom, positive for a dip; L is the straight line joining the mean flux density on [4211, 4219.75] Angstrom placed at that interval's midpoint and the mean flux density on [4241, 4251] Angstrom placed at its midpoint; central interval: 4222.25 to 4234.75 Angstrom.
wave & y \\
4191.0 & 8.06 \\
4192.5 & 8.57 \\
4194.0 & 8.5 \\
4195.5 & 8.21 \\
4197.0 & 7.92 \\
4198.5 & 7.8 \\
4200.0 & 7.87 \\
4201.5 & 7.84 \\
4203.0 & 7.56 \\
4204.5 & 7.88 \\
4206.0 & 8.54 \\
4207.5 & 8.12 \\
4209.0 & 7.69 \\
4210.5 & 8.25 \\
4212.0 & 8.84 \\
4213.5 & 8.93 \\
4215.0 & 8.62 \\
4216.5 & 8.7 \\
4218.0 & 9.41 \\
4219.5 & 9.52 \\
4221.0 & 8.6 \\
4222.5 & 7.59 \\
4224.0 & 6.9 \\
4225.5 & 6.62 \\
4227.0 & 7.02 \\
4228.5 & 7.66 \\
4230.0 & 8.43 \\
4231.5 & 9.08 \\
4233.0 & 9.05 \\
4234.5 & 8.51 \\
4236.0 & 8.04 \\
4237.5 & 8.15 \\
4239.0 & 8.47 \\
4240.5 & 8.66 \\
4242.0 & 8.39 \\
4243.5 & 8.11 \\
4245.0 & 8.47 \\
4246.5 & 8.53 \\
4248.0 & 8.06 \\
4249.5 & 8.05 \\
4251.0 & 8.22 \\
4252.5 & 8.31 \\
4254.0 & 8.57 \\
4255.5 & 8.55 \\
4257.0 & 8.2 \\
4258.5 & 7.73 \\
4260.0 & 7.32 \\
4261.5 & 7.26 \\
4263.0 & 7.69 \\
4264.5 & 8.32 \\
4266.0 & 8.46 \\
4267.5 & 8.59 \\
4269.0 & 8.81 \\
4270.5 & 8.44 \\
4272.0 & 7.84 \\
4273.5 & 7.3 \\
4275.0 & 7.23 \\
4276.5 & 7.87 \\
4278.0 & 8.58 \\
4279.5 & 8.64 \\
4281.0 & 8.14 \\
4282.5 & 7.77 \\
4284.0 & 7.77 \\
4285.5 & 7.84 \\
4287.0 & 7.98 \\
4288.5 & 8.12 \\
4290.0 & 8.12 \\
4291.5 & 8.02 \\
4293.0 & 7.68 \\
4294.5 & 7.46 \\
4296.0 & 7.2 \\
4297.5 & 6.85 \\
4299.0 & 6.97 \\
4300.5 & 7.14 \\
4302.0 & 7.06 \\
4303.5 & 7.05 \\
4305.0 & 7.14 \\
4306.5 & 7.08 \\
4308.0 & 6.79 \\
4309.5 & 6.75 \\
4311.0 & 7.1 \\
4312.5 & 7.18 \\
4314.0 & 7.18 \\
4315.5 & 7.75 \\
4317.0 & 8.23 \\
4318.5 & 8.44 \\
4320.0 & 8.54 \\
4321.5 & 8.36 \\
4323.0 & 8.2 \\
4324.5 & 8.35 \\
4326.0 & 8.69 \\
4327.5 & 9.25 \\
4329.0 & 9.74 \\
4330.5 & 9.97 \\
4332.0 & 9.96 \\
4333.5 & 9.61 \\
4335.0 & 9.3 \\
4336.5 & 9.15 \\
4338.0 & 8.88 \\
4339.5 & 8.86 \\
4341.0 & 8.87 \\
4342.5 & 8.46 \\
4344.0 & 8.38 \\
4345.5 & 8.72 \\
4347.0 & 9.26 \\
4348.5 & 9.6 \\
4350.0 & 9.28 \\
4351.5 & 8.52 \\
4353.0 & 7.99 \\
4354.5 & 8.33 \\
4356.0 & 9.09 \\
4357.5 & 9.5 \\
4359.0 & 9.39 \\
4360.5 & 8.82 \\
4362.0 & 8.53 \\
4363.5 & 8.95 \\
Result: 1.1 Angstrom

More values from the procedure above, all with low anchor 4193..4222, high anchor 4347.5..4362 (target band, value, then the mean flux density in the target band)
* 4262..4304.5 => 4.1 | 7.81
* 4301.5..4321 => 3.0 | 7.42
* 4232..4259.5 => 0.5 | 8.33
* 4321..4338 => -0.6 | 9.14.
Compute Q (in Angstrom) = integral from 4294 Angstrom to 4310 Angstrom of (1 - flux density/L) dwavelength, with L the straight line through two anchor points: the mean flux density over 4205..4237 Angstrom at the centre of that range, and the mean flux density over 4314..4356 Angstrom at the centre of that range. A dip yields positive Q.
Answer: 3.0 Angstrom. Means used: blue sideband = 8.29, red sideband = 8.82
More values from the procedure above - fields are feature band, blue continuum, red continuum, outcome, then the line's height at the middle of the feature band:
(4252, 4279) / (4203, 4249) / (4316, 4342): 1.50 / 8.54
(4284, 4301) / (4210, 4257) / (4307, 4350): 1.76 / 8.47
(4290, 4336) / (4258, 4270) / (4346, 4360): 3.19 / 8.56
